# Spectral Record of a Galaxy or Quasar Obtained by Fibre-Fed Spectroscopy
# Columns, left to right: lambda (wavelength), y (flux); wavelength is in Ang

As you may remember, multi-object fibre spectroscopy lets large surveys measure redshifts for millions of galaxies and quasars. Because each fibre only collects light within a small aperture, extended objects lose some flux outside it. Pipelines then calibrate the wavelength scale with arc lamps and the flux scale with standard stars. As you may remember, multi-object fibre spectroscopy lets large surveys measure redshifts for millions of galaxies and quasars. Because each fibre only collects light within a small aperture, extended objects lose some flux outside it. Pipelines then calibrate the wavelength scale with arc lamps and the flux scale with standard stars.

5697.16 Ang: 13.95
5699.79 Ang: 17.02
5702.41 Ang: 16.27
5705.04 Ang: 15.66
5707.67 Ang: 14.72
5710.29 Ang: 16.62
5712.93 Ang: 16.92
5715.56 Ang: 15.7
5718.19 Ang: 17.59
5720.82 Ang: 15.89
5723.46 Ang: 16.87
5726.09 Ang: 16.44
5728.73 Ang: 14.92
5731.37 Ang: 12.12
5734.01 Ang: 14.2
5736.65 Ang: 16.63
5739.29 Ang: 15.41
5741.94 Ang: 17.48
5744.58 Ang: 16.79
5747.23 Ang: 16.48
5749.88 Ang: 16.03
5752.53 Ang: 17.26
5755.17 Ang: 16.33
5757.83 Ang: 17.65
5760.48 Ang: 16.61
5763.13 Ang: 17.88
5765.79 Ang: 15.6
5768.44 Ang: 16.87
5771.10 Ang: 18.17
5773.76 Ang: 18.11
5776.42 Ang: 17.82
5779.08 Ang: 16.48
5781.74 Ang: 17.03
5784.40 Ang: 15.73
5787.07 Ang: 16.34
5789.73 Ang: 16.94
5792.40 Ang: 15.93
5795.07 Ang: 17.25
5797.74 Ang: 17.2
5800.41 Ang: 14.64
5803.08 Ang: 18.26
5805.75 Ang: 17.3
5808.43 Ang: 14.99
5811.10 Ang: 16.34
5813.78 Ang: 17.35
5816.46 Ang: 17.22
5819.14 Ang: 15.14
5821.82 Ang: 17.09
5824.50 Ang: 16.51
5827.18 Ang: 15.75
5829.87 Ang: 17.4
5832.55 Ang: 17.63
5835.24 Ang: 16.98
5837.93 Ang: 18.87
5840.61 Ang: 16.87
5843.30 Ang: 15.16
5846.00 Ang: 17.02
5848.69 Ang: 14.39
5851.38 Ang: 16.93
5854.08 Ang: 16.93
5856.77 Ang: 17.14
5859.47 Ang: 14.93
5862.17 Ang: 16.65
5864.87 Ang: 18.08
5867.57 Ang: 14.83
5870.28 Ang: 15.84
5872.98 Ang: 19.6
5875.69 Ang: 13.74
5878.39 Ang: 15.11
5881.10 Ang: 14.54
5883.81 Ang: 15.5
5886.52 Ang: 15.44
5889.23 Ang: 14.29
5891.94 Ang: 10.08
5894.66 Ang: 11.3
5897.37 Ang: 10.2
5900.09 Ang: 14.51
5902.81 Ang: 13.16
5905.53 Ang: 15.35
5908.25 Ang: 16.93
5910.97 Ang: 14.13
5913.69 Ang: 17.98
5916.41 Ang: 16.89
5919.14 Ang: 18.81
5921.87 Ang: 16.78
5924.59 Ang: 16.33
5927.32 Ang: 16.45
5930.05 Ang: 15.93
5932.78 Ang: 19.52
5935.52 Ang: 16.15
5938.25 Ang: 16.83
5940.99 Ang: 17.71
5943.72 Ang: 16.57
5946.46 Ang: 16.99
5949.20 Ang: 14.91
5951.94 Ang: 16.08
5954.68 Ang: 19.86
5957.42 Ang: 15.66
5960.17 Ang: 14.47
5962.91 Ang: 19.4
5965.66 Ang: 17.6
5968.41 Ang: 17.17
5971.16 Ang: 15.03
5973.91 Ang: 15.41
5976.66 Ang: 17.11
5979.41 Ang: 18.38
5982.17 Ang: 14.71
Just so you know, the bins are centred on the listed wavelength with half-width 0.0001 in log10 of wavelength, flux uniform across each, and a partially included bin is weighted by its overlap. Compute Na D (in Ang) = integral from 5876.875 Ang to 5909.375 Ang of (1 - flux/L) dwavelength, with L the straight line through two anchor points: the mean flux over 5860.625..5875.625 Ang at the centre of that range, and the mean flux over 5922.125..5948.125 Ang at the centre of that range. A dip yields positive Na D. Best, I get 5.7 Ang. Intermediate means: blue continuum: 16.7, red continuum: 16.9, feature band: 13.8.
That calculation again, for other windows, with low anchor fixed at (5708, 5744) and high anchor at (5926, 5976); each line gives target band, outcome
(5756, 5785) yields -1.9 Ang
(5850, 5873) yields -0.3 Ang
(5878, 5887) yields 0.8 Ang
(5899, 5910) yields 1.1 Ang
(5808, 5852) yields -0.8 Ang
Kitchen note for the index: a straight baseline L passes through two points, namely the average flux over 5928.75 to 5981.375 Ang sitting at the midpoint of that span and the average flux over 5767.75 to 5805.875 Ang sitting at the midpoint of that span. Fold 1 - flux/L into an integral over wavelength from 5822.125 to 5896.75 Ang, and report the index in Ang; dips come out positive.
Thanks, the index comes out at 4.9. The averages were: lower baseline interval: 16.9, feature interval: 15.8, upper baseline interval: 16.9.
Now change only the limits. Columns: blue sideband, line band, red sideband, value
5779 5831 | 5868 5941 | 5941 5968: 5.7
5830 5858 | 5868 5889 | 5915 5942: 1.7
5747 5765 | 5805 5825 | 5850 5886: 0.0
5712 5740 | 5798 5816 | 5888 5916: -2.0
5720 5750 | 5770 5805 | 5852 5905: -3.4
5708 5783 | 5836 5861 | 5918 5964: 0.4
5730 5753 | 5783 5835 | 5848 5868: -1.5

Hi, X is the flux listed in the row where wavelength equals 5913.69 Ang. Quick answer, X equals 17.98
